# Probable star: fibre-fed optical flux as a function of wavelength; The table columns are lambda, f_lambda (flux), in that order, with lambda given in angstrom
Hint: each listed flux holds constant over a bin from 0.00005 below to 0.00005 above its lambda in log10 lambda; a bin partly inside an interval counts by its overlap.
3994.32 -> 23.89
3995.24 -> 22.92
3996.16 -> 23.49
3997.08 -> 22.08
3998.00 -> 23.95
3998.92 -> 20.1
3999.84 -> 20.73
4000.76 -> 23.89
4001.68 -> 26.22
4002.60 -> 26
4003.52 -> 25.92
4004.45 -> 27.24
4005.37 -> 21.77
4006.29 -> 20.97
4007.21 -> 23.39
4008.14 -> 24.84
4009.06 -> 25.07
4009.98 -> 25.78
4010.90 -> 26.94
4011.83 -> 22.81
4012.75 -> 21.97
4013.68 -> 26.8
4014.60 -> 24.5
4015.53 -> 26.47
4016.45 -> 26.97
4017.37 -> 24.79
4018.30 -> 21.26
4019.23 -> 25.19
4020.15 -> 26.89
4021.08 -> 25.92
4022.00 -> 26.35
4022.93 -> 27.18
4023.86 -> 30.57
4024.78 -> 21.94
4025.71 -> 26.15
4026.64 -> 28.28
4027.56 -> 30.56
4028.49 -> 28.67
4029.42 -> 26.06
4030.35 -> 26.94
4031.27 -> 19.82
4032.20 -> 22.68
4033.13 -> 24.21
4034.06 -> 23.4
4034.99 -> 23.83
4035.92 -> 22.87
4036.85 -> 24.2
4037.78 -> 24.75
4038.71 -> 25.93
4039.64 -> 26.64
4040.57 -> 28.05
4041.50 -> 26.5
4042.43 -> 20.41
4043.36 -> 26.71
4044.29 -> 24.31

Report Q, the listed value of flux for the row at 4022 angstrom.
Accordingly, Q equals 26.35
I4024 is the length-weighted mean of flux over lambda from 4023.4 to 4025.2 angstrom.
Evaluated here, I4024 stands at 26.4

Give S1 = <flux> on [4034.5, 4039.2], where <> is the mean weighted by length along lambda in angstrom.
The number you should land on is 24.3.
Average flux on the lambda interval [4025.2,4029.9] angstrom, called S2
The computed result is 27.9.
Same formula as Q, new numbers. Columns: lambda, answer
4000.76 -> 23.89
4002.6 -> 26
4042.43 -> 20.41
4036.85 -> 24.2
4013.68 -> 26.8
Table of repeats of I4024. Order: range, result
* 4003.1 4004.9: 26.5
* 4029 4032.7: 23.9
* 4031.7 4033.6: 23.3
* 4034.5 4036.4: 23.3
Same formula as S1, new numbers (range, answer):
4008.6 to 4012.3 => 25.2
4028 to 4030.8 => 27.2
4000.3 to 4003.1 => 25.4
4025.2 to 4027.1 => 27.1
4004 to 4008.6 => 23.6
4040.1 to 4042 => 27.2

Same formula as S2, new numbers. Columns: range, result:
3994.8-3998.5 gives 23.1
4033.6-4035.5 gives 23.6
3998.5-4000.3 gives 20.4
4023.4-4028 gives 27.5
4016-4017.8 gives 26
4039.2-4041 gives 27.3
